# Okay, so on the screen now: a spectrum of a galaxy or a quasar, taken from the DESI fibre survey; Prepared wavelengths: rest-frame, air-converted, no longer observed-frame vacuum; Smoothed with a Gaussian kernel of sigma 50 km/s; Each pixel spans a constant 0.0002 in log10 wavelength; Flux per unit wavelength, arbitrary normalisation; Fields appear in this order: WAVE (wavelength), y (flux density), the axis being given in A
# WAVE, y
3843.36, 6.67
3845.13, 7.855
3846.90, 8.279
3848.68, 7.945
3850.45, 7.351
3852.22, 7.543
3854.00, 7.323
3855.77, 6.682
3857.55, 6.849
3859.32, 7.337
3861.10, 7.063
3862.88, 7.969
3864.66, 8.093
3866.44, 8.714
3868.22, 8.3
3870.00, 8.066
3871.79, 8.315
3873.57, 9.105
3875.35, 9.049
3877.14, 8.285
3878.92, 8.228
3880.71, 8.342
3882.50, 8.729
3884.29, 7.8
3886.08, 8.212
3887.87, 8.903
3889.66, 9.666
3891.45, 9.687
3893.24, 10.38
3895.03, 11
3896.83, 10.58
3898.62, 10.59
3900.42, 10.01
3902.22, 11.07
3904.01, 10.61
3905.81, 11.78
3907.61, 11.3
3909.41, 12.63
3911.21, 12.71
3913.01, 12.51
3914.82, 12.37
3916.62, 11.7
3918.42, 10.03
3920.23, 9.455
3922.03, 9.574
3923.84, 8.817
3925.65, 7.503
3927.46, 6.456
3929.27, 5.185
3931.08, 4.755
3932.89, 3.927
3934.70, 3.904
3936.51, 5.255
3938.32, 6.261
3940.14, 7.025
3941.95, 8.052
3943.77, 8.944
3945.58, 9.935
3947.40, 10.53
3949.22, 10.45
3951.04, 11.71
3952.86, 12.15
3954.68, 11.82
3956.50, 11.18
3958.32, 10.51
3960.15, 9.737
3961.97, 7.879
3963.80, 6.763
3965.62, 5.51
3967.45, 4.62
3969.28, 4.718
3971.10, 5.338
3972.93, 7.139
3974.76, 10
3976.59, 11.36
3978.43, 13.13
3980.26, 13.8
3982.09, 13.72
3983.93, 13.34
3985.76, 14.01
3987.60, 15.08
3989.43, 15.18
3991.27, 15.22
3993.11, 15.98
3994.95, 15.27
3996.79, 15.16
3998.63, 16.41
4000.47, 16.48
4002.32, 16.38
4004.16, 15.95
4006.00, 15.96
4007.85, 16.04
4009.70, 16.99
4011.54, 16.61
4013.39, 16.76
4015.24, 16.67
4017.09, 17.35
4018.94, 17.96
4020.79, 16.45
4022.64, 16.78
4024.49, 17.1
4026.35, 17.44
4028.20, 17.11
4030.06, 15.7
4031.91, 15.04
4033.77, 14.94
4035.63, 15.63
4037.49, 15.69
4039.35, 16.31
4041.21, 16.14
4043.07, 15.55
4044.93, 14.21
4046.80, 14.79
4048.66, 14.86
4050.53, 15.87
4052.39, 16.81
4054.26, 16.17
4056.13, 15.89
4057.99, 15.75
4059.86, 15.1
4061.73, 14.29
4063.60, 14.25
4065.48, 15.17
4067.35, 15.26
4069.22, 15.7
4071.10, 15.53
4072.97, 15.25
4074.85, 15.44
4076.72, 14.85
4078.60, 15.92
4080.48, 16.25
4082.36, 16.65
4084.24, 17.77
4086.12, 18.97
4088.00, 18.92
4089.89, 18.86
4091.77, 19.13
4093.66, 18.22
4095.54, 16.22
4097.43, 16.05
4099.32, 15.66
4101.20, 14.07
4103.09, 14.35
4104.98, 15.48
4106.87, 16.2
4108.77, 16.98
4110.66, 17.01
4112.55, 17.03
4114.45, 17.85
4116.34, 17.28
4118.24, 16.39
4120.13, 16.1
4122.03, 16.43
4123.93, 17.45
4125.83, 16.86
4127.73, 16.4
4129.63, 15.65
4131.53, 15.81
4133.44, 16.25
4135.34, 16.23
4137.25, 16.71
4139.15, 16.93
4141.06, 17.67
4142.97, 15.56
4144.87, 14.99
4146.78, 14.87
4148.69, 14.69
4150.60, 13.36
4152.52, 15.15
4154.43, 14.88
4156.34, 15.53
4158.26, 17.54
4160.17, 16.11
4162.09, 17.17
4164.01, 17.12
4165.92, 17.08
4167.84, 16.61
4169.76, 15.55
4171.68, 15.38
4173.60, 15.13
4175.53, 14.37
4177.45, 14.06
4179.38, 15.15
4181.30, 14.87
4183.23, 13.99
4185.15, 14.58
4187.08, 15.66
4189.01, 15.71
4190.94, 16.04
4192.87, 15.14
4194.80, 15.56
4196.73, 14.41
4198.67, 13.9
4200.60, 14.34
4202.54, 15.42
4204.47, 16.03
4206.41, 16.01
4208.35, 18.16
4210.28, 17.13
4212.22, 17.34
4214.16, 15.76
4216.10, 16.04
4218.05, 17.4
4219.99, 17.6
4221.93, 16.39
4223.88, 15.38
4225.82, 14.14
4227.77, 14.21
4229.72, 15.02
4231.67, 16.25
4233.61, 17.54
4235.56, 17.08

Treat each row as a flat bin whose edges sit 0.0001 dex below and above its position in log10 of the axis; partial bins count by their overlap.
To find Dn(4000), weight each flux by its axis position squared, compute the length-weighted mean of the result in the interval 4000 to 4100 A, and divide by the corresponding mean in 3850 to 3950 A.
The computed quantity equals 2.00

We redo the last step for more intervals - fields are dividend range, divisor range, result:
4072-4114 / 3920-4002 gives 1.76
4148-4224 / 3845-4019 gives 1.71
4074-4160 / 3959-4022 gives 1.31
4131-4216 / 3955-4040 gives 1.24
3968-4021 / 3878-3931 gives 1.52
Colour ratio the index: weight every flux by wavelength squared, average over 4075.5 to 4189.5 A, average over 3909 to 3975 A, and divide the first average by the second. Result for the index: 2.08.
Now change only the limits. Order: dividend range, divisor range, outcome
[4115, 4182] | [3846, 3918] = 1.96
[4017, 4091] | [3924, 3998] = 1.72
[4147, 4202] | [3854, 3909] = 1.96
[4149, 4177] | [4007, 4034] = 1.01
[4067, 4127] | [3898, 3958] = 1.92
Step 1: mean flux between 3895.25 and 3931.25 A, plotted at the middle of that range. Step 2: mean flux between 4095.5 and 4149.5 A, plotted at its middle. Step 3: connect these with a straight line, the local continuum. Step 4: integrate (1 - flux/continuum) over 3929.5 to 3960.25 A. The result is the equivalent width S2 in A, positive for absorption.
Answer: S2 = 7.2 A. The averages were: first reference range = 10.1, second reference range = 16.2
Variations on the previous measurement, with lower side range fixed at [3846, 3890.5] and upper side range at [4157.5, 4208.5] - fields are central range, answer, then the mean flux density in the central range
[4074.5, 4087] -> -3.3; 16.6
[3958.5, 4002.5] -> -3.4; 11.7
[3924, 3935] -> 4.5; 5.6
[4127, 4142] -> -2.1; 16.5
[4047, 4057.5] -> -2.9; 15.8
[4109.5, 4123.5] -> -2.9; 16.9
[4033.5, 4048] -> -3.9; 15.4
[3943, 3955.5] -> -1.0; 10.8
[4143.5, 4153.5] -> 0.0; 14.7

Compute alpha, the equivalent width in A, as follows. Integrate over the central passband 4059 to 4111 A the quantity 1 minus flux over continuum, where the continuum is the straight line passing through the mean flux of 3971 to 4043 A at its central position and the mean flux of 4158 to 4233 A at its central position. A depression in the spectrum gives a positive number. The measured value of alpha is -2.6 A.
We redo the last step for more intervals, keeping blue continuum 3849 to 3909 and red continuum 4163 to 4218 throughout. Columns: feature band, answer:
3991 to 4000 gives -3.36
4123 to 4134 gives -1.63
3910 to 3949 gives 6.09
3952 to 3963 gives 0.09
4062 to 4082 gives -3.51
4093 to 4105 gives -1.79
